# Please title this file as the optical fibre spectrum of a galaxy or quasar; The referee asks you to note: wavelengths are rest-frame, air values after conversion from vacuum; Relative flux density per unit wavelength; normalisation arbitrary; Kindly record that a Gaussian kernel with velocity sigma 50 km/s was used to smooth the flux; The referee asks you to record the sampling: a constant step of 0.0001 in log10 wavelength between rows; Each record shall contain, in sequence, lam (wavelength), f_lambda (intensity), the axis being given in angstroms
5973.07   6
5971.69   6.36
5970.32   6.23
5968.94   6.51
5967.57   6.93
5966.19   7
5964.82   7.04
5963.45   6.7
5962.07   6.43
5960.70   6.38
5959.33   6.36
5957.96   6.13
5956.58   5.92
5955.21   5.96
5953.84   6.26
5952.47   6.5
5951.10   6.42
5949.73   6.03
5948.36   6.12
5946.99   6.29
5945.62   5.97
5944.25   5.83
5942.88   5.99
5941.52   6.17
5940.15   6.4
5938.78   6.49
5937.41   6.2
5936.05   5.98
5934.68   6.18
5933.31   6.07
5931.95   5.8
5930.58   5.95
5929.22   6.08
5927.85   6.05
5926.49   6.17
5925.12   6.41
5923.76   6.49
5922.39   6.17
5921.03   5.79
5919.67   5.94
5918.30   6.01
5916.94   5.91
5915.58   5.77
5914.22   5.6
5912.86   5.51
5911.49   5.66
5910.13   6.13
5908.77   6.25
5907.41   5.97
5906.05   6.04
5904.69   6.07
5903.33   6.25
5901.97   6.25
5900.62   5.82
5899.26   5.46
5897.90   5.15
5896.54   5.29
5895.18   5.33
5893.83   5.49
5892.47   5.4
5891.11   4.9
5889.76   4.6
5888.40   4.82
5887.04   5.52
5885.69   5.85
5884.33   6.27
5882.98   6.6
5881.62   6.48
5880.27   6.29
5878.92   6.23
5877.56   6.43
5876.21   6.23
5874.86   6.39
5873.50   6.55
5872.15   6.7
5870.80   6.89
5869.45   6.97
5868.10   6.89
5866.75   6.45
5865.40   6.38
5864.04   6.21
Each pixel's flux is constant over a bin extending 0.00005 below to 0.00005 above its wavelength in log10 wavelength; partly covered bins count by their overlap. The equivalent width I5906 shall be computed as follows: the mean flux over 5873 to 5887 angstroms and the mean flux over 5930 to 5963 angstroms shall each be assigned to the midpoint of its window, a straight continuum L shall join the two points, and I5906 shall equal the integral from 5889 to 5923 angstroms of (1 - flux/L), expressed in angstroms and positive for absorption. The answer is 2.9 angstroms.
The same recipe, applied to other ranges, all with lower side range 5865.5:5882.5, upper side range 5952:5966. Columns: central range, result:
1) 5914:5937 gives 1.48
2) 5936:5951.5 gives 0.62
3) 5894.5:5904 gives 1.24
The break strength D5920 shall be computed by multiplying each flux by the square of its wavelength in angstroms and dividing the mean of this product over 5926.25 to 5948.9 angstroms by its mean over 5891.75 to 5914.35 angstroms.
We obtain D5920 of 1.07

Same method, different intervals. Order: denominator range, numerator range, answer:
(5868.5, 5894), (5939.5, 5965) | 1.06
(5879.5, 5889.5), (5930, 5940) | 1.05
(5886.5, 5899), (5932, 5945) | 1.20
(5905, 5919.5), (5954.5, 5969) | 1.12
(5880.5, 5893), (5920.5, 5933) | 1.10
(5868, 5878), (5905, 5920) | 0.90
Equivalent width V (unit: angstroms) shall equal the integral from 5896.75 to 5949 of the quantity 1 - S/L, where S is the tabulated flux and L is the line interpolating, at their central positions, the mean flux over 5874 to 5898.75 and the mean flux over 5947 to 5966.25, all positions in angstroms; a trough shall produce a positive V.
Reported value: 0.5 angstroms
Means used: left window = 5.74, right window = 6.35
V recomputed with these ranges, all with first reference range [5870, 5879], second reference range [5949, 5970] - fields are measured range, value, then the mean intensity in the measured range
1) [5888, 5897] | 1.9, 5.12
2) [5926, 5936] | 0.7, 6.04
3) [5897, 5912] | 1.3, 5.91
